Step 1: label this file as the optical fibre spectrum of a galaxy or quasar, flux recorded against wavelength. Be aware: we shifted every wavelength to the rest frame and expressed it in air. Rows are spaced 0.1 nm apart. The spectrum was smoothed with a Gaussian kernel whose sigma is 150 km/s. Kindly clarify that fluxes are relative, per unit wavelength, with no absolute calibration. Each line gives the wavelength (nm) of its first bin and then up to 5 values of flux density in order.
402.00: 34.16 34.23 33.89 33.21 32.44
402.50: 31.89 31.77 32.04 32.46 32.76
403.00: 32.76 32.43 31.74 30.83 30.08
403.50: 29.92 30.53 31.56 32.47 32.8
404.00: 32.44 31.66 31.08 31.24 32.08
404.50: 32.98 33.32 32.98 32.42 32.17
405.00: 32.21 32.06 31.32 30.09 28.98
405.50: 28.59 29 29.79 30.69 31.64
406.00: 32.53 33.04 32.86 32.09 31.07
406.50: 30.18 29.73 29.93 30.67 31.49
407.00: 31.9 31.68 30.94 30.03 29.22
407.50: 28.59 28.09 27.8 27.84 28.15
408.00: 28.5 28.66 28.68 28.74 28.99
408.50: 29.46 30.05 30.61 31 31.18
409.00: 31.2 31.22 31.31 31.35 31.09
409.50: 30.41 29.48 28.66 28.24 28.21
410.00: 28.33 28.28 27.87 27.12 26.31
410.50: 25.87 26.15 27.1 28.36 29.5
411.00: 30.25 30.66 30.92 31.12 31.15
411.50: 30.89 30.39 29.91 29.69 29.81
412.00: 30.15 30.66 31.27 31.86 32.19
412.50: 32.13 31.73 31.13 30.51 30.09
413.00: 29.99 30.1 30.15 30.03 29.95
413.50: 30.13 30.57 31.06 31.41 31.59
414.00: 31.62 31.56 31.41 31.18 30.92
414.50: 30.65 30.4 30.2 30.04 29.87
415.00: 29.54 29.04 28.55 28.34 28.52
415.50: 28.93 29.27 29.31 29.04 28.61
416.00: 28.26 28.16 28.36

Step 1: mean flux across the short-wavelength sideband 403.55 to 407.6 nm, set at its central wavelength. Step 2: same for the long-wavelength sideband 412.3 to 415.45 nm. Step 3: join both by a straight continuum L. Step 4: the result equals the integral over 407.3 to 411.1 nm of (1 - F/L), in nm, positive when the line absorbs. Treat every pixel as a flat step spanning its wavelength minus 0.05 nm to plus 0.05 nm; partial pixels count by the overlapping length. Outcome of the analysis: 0.23 nm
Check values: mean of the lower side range 31.2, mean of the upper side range 30.5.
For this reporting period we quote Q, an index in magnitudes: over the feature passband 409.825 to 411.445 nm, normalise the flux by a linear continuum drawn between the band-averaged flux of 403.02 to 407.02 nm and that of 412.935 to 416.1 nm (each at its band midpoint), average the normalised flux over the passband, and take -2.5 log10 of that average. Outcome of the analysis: 0.073 mag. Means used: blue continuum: 31.4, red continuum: 30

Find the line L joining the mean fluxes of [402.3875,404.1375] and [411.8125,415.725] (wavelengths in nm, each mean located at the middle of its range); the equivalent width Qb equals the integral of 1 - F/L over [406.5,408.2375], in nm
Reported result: 0.09 nm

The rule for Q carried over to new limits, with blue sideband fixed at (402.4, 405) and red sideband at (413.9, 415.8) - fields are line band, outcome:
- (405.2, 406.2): 0.03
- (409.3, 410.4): 0.08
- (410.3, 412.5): 0.03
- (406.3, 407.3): 0.02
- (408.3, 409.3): 0.02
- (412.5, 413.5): -0.01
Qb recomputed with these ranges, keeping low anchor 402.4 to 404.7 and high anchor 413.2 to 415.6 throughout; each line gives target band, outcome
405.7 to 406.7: 0.004 nm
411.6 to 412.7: -0.013 nm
